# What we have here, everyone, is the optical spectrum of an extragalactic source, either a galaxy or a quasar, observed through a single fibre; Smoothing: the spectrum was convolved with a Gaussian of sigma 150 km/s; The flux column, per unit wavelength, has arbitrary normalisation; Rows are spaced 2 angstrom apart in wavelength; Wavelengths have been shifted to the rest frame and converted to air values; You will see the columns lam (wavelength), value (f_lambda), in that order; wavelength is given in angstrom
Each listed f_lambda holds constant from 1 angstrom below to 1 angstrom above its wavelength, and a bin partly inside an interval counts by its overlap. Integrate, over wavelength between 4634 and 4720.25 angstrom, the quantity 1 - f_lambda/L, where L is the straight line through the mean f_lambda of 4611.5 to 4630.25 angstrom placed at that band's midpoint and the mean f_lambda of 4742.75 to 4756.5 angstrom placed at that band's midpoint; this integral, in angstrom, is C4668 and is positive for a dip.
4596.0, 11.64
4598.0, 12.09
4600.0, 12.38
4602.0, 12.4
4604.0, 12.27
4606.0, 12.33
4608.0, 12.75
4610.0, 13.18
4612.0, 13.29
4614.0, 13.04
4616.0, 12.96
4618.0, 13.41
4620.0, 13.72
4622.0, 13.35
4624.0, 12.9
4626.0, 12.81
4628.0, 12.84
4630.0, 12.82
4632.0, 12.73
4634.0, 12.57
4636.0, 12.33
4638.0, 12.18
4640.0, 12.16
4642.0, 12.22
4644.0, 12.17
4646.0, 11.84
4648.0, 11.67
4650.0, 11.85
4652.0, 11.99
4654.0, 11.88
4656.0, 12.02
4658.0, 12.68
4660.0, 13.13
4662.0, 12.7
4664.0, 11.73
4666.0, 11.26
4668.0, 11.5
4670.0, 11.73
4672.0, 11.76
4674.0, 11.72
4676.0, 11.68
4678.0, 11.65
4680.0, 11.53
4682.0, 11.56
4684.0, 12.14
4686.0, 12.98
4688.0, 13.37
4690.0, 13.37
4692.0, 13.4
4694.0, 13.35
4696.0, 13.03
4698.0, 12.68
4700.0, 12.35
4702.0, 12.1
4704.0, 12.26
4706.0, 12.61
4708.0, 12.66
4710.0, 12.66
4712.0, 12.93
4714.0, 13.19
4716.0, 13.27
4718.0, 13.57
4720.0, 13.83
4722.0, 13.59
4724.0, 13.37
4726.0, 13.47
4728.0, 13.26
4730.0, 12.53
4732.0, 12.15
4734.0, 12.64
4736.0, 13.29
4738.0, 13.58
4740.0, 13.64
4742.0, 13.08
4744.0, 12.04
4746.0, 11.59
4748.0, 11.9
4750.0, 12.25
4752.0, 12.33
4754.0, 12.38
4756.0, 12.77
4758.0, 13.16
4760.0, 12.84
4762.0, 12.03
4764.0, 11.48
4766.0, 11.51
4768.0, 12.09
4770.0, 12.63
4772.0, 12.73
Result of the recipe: 2.2 angstrom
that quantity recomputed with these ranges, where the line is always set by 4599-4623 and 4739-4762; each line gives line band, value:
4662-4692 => 1.56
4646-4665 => 0.93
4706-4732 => -1.07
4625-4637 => 0.17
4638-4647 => 0.51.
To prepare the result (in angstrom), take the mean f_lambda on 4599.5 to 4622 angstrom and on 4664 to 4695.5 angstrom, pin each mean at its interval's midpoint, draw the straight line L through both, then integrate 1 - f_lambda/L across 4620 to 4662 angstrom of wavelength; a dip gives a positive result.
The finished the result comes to 0.5 angstrom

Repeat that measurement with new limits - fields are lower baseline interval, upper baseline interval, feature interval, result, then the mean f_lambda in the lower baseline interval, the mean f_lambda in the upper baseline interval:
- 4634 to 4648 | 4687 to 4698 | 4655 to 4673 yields 0.82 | 12.1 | 13.2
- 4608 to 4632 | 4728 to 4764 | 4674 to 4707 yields 0.84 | 13.1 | 12.6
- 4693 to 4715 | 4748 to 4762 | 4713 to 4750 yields -1.07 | 12.7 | 12.5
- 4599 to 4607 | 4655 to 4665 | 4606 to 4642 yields -1.36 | 12.3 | 12.5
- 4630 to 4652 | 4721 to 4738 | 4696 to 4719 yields 0.16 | 12.2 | 13.1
